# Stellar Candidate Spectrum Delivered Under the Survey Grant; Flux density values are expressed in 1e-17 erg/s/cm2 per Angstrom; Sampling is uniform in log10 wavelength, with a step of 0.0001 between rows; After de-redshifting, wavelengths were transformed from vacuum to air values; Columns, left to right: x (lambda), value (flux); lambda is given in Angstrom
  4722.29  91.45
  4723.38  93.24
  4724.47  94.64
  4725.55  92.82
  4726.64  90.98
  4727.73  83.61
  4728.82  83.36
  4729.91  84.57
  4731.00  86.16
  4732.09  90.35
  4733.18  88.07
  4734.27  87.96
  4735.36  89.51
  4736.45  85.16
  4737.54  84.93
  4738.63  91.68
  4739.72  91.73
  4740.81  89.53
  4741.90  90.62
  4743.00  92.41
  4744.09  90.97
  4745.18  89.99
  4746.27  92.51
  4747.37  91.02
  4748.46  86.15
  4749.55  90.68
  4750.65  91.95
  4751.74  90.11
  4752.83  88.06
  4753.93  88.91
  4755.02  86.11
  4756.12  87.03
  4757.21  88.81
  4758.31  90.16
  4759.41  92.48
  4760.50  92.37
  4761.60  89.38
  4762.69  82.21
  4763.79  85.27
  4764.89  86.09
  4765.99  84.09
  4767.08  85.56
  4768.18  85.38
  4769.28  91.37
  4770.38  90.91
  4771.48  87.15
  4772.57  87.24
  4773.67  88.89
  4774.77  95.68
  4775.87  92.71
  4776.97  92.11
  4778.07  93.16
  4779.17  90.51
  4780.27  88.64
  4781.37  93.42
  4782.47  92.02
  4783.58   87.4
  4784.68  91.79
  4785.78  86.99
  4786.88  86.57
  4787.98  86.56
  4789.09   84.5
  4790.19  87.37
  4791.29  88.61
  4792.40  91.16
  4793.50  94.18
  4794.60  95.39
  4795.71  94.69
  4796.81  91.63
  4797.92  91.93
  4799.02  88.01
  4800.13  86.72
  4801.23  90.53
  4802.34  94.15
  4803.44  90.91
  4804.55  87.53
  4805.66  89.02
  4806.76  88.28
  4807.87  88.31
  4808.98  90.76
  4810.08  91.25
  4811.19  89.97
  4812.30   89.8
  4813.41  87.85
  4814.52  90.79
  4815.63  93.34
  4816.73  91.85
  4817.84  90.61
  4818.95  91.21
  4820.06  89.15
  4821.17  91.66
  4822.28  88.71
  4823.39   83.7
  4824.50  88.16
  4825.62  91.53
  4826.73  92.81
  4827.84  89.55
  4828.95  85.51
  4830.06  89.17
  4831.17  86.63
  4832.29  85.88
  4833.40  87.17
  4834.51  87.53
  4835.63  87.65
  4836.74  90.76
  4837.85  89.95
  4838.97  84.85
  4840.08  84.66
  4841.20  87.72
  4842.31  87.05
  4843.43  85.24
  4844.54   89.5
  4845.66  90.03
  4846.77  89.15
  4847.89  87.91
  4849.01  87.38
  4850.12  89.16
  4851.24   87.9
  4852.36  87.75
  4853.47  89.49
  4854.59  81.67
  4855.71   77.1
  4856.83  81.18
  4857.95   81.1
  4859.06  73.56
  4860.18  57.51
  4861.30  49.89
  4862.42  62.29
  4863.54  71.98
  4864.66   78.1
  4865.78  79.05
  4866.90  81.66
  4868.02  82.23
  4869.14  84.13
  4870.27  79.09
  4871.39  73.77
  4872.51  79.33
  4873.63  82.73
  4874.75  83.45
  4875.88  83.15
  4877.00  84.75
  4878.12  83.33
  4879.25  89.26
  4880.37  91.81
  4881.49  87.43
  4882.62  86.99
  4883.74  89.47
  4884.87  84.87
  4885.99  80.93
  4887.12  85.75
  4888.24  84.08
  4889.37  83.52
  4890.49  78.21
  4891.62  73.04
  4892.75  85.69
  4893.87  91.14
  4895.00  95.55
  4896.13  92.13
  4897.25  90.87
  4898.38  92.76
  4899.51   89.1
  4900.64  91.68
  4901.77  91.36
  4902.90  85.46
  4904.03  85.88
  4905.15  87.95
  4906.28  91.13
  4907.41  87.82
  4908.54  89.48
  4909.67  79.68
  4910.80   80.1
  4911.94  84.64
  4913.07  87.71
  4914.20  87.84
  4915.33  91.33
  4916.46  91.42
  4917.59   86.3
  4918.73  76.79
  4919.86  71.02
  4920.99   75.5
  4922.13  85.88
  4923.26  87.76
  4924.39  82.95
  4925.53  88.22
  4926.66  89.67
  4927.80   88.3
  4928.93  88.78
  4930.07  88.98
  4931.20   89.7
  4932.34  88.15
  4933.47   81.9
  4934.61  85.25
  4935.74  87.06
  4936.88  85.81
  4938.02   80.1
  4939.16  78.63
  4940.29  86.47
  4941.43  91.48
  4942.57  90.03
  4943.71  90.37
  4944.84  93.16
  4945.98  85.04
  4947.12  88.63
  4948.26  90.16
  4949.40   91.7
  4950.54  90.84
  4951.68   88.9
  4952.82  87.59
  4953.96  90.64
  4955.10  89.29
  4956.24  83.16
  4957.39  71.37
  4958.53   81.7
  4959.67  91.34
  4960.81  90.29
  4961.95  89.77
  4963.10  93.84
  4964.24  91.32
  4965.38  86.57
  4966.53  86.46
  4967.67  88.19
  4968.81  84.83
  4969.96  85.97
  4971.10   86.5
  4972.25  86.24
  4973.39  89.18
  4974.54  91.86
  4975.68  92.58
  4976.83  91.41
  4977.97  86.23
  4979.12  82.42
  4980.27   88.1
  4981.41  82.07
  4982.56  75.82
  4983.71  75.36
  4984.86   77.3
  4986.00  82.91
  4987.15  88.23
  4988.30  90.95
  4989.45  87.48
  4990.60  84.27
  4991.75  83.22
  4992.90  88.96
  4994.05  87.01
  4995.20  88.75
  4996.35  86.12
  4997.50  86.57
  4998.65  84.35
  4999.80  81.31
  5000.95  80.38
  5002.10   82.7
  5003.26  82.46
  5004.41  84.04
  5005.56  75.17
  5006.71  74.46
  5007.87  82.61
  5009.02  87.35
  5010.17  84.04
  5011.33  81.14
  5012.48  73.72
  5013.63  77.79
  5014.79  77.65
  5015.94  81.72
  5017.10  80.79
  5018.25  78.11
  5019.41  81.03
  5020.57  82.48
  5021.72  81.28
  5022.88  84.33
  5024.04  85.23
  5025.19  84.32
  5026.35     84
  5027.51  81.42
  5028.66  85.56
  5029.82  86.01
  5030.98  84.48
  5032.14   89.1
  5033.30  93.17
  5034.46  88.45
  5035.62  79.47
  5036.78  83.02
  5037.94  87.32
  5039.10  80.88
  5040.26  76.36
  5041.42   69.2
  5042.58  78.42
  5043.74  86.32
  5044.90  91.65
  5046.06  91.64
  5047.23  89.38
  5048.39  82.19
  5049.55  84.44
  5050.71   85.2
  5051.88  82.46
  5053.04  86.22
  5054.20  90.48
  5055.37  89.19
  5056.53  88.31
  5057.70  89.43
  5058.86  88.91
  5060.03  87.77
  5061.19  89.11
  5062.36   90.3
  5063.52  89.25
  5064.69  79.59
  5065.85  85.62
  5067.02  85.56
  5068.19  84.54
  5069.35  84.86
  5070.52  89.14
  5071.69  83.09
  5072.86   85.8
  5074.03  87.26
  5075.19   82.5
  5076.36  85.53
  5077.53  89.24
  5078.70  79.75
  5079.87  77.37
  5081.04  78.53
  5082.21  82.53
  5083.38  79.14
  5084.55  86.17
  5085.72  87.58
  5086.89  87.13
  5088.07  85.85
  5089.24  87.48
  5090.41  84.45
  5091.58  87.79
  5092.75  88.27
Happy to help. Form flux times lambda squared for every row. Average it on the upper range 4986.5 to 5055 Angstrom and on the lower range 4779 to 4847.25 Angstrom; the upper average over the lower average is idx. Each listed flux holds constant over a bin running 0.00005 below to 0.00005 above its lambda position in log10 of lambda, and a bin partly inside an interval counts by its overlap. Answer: 1.02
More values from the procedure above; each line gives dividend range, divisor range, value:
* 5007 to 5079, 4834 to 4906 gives 1.08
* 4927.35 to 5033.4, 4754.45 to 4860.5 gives 1.04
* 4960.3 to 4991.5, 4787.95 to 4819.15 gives 1.03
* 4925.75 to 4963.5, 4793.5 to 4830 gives 1.02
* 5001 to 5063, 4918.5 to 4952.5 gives 1.01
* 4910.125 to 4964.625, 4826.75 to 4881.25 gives 1.08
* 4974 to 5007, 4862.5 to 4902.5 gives 1.04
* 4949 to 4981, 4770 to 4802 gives 1.05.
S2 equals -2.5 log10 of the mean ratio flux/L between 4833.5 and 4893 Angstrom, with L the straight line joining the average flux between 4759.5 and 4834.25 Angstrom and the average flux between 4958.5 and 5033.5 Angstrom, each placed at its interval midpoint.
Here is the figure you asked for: 0.07 mag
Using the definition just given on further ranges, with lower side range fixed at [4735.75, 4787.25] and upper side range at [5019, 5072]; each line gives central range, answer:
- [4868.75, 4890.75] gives 0.05 mag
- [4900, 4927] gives 0.02 mag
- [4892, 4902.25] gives -0.04 mag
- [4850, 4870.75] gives 0.14 mag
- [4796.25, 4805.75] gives -0.02 mag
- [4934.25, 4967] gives -0.01 mag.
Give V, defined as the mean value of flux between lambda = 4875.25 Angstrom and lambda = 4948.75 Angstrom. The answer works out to 86.4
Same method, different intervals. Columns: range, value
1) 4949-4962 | 87.1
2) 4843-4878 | 80.4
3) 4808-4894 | 84.7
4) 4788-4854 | 89.2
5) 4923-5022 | 85.3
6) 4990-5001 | 85.3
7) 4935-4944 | 86.1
